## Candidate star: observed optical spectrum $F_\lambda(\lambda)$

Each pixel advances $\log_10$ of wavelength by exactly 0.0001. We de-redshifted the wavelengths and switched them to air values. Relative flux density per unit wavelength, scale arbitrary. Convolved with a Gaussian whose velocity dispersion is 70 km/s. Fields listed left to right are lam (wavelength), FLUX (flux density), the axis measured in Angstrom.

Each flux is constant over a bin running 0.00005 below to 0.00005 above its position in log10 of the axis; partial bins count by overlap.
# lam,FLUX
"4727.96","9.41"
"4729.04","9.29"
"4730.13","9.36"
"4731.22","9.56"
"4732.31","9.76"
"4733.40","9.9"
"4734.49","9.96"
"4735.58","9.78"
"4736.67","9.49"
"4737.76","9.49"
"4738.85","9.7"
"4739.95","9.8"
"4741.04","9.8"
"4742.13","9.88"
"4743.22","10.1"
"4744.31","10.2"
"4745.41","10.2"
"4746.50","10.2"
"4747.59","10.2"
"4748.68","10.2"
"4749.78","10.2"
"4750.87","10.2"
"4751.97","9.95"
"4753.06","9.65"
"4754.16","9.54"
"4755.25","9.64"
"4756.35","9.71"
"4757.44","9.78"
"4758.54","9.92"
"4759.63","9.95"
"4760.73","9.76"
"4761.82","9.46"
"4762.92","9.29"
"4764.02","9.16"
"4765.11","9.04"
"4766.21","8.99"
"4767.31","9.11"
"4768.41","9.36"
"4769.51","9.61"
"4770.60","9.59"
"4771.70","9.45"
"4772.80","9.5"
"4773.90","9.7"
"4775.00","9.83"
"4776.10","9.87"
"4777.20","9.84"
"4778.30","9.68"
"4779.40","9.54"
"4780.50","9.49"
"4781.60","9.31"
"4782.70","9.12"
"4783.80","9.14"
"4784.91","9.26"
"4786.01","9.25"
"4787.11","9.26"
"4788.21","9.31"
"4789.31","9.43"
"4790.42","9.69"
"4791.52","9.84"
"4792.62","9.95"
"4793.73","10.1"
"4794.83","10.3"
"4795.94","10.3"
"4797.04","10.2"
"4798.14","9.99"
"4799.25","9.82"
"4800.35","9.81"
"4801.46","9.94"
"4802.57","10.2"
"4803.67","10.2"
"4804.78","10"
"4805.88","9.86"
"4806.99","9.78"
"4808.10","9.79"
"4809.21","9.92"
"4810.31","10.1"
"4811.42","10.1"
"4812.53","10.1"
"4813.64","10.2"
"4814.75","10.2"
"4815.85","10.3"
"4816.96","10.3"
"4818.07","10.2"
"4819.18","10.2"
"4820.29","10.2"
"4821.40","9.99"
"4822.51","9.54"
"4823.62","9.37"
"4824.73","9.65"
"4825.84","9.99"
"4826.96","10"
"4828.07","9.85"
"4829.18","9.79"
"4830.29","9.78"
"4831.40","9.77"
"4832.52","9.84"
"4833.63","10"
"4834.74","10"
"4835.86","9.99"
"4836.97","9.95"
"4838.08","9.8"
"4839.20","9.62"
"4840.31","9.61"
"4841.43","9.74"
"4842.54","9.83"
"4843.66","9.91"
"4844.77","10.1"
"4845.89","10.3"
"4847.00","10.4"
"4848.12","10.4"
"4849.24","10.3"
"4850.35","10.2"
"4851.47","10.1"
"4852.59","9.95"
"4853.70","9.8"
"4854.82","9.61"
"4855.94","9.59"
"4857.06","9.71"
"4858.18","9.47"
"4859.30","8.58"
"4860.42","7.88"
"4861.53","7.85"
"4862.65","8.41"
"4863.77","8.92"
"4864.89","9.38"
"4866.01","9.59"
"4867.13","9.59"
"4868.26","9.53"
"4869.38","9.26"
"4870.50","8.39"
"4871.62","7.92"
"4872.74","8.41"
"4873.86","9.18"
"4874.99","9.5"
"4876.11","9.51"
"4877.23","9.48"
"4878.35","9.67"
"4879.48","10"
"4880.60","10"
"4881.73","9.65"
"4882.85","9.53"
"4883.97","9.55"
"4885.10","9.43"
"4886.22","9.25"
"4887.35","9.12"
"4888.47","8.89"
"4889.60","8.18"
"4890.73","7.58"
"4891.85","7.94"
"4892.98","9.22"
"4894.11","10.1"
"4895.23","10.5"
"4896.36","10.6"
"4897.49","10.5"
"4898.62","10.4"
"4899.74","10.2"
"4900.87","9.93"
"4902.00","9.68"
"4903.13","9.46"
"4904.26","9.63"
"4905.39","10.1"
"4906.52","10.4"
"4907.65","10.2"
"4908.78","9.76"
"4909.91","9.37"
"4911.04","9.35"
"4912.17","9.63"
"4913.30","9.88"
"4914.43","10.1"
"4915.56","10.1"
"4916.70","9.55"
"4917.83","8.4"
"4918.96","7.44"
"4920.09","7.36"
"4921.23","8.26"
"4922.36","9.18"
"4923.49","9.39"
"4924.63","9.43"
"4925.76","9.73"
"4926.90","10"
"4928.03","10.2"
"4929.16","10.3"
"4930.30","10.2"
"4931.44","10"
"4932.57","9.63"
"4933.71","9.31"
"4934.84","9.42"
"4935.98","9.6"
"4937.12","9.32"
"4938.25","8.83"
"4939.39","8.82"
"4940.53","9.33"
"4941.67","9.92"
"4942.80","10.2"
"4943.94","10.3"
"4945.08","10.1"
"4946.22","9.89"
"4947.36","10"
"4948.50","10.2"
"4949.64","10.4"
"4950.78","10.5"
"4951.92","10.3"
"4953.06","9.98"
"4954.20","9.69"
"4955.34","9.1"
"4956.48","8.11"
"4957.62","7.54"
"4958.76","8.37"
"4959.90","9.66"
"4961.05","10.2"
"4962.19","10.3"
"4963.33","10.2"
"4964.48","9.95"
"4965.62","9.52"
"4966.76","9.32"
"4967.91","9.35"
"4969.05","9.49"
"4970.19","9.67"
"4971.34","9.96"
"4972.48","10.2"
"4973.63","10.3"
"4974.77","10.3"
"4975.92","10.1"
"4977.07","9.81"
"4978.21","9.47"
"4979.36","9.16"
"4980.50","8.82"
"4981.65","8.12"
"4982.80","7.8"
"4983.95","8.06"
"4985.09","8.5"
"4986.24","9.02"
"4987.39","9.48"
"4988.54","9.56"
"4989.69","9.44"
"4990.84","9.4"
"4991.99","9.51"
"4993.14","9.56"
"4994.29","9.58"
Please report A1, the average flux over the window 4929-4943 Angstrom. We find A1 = 9.57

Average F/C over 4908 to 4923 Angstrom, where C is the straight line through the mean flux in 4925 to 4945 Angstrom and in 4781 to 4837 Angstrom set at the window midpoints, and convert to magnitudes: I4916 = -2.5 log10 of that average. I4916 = 0.071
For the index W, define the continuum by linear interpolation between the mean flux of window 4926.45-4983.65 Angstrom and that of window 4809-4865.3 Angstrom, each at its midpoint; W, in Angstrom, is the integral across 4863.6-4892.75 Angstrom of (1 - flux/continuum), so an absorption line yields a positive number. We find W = 1.8 Angstrom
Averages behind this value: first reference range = 9.78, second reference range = 9.62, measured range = 9.13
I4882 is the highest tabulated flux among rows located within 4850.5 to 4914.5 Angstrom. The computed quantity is 10.6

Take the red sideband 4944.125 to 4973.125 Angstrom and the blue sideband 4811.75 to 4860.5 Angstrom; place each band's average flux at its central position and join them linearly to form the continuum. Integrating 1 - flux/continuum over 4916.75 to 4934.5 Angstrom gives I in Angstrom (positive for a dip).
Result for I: 0.9 Angstrom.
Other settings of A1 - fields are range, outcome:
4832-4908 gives 9.55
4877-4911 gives 9.61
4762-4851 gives 9.81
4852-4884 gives 9.24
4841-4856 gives 10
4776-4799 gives 9.66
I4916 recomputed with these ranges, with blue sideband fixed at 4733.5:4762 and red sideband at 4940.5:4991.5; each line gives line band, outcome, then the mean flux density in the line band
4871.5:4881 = 0.037 mag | 9.35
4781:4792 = 0.052 mag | 9.36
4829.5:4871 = 0.013 mag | 9.6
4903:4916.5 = -0.023 mag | 9.83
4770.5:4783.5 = 0.030 mag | 9.57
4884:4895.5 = 0.076 mag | 9.01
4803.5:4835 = -0.021 mag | 9.96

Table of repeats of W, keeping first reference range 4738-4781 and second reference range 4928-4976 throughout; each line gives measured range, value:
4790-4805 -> -0.5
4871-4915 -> 0.8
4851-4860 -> 0.1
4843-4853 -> -0.5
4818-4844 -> -0.4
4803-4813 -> -0.3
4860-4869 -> 0.7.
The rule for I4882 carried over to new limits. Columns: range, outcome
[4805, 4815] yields 10.2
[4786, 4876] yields 10.4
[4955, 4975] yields 10.3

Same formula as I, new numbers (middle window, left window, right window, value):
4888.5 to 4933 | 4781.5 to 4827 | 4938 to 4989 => 0.47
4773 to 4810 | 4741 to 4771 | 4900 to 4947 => -0.18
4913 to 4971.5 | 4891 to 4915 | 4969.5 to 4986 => 0.09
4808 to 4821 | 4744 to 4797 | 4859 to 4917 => -0.78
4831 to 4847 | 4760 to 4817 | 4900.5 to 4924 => -0.55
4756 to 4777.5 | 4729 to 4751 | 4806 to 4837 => 0.79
